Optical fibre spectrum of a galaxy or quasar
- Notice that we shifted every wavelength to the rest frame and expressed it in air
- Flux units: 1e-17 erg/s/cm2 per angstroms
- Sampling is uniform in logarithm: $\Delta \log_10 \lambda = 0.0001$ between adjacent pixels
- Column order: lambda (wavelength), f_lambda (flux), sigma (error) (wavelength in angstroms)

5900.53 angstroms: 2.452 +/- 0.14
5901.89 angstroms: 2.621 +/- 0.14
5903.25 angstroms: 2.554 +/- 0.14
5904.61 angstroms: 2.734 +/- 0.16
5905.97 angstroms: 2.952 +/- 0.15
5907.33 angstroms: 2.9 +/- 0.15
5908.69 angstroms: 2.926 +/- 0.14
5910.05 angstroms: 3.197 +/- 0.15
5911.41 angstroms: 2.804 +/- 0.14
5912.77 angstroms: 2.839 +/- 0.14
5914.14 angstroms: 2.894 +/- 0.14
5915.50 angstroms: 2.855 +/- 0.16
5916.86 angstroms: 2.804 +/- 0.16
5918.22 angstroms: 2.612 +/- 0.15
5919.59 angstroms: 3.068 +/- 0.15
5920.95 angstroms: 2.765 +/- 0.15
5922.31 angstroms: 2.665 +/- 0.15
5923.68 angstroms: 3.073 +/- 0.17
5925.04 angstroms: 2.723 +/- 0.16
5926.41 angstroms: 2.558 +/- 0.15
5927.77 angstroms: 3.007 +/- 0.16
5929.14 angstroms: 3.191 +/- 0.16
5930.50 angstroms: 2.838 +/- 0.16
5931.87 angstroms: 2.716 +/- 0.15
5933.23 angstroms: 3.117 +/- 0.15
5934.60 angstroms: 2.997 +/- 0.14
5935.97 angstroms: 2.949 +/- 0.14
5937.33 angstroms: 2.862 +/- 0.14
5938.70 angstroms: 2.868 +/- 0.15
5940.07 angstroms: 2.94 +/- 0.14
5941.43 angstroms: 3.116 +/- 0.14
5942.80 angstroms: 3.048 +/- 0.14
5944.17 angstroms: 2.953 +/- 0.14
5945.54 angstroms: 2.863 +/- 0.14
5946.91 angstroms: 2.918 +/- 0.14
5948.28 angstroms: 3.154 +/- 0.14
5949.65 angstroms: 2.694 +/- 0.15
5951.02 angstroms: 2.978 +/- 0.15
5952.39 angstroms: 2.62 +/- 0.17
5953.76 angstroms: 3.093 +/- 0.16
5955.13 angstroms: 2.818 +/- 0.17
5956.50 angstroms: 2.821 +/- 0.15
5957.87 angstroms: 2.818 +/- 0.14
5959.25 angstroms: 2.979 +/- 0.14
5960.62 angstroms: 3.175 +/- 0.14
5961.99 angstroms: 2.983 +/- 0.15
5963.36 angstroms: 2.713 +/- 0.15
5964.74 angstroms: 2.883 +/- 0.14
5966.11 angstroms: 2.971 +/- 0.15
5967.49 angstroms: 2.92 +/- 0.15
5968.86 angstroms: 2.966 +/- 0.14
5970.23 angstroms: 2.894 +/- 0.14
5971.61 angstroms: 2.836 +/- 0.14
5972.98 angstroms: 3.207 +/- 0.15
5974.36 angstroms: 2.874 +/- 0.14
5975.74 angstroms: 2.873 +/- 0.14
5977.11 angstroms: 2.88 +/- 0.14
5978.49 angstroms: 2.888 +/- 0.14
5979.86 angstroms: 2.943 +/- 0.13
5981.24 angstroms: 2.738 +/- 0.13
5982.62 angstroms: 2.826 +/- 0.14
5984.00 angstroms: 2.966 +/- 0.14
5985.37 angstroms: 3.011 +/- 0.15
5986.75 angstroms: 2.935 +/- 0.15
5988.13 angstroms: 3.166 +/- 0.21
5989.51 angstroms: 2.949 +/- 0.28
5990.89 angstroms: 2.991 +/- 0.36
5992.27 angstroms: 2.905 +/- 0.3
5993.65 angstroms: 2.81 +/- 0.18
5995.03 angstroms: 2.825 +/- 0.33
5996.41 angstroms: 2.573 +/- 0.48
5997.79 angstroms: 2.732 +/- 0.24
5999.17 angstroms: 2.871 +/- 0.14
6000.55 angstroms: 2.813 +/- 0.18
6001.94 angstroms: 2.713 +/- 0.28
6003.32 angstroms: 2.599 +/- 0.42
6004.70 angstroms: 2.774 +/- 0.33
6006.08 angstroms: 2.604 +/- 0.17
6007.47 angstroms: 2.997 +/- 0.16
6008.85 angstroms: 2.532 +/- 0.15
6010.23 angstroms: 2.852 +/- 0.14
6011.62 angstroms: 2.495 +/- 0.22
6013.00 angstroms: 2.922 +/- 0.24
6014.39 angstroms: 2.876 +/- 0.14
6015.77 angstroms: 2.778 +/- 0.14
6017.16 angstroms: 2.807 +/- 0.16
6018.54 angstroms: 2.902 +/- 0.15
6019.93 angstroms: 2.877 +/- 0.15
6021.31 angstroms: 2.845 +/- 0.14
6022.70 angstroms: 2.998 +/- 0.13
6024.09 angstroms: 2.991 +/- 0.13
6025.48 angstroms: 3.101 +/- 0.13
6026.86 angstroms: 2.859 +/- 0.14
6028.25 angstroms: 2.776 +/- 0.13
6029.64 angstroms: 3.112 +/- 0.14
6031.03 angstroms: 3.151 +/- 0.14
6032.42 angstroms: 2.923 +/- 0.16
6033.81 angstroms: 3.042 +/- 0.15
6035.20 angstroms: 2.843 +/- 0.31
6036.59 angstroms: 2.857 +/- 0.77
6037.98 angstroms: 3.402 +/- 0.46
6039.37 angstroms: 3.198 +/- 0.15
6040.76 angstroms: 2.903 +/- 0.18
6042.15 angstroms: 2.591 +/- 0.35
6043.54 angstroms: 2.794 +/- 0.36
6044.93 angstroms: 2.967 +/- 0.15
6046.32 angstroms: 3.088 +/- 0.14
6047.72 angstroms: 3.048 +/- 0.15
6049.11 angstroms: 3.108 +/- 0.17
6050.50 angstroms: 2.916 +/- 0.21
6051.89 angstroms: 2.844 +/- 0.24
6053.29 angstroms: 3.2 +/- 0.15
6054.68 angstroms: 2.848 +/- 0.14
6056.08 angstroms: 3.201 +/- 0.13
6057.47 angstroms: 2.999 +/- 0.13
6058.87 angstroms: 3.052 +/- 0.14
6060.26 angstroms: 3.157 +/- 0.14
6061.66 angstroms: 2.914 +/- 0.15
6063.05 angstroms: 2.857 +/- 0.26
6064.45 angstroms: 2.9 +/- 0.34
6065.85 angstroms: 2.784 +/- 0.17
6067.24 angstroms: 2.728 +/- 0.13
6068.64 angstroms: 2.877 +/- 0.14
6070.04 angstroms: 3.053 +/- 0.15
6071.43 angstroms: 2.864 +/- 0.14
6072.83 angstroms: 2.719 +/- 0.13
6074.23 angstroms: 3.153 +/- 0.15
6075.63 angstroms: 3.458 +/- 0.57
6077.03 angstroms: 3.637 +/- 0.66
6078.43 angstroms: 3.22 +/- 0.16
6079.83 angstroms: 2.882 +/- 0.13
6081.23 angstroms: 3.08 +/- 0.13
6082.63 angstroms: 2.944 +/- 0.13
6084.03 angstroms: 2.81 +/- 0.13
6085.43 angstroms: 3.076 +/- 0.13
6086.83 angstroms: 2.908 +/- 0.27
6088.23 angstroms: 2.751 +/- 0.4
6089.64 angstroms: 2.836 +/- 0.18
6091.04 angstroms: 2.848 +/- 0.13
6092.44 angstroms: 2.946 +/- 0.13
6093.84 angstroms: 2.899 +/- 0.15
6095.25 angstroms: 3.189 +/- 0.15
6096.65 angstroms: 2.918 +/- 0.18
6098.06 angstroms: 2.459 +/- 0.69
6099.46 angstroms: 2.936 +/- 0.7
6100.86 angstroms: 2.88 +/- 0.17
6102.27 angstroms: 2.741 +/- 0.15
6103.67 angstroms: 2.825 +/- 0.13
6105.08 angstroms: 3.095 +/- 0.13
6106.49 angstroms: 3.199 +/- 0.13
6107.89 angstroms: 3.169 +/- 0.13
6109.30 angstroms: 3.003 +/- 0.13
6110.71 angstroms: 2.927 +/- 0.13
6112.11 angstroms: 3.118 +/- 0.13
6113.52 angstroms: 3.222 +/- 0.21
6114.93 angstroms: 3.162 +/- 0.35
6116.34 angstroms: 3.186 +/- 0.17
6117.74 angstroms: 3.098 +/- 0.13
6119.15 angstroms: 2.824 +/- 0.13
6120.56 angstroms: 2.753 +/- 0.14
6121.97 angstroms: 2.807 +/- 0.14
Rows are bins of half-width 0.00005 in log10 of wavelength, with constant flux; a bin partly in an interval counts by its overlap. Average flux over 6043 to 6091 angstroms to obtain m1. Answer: 2.99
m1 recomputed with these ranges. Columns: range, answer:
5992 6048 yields 2.87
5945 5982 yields 2.91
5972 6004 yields 2.87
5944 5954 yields 2.9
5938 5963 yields 2.93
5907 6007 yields 2.89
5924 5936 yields 2.9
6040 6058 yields 2.96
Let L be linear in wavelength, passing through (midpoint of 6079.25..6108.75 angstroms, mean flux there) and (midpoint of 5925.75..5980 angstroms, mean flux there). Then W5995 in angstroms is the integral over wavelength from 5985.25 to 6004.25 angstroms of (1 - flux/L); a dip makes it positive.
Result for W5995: 0.5 angstroms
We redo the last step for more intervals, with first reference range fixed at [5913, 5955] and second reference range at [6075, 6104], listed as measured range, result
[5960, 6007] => 0.7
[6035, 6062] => -0.5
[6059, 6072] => 0.2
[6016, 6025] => 0.1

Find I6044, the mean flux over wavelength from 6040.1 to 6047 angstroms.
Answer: 2.87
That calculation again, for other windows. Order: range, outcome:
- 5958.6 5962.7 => 3.05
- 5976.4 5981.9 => 2.87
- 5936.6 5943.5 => 2.97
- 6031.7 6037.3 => 2.92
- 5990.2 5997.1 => 2.82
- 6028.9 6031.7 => 3.12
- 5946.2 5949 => 3.03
